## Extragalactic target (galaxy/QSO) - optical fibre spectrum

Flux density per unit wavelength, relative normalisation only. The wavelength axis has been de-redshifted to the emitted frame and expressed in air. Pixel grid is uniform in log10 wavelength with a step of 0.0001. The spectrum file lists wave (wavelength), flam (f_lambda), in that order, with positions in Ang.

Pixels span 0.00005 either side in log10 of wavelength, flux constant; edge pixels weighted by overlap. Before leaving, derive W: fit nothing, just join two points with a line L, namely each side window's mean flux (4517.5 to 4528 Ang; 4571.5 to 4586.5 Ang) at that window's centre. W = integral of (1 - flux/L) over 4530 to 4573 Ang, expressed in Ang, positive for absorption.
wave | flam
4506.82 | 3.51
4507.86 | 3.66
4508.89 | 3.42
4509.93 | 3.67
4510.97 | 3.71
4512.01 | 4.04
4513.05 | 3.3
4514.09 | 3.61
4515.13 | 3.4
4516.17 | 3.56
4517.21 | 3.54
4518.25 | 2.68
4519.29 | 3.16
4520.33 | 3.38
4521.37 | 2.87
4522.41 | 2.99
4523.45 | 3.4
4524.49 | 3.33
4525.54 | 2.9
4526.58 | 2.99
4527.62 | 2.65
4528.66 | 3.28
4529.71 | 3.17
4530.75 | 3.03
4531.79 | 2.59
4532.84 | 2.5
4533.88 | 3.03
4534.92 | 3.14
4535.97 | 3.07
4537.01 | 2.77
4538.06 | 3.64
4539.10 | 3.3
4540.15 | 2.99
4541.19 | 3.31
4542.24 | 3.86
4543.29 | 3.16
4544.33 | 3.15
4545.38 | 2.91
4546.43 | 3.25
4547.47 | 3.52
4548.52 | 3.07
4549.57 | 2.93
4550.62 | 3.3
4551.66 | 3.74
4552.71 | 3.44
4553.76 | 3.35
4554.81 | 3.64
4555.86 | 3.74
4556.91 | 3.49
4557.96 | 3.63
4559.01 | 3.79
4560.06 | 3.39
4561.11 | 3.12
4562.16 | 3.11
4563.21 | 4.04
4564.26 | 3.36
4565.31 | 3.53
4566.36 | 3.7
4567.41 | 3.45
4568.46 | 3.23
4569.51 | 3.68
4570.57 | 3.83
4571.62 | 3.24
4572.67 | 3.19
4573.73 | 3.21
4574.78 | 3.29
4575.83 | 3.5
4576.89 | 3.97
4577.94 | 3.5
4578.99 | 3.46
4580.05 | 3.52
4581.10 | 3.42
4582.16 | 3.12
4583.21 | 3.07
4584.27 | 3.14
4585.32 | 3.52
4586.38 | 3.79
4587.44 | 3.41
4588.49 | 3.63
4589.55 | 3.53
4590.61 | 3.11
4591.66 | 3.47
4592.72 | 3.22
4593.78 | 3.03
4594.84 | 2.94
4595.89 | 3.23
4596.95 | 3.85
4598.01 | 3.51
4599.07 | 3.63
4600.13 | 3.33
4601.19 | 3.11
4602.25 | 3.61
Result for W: -1.3 Ang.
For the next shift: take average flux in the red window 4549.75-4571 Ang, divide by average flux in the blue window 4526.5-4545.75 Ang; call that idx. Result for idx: 1.14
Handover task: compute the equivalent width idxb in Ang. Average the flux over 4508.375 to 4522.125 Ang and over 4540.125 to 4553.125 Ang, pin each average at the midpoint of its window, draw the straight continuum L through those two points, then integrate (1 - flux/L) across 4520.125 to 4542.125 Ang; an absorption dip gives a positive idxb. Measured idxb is 1.8 Ang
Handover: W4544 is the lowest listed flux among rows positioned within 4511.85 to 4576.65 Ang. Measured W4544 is 2.5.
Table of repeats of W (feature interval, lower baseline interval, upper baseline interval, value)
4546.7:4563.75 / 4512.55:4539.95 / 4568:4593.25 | -0.9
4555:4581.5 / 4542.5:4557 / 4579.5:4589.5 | -1.0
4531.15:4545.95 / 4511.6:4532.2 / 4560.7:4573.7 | 0.8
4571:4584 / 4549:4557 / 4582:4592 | 0.1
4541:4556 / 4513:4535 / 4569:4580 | -0.3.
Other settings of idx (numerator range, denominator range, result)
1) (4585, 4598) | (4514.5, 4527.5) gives 1.07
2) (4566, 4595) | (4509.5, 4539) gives 1.07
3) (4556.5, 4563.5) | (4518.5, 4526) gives 1.12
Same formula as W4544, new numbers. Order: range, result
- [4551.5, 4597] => 2.94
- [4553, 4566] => 3.11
